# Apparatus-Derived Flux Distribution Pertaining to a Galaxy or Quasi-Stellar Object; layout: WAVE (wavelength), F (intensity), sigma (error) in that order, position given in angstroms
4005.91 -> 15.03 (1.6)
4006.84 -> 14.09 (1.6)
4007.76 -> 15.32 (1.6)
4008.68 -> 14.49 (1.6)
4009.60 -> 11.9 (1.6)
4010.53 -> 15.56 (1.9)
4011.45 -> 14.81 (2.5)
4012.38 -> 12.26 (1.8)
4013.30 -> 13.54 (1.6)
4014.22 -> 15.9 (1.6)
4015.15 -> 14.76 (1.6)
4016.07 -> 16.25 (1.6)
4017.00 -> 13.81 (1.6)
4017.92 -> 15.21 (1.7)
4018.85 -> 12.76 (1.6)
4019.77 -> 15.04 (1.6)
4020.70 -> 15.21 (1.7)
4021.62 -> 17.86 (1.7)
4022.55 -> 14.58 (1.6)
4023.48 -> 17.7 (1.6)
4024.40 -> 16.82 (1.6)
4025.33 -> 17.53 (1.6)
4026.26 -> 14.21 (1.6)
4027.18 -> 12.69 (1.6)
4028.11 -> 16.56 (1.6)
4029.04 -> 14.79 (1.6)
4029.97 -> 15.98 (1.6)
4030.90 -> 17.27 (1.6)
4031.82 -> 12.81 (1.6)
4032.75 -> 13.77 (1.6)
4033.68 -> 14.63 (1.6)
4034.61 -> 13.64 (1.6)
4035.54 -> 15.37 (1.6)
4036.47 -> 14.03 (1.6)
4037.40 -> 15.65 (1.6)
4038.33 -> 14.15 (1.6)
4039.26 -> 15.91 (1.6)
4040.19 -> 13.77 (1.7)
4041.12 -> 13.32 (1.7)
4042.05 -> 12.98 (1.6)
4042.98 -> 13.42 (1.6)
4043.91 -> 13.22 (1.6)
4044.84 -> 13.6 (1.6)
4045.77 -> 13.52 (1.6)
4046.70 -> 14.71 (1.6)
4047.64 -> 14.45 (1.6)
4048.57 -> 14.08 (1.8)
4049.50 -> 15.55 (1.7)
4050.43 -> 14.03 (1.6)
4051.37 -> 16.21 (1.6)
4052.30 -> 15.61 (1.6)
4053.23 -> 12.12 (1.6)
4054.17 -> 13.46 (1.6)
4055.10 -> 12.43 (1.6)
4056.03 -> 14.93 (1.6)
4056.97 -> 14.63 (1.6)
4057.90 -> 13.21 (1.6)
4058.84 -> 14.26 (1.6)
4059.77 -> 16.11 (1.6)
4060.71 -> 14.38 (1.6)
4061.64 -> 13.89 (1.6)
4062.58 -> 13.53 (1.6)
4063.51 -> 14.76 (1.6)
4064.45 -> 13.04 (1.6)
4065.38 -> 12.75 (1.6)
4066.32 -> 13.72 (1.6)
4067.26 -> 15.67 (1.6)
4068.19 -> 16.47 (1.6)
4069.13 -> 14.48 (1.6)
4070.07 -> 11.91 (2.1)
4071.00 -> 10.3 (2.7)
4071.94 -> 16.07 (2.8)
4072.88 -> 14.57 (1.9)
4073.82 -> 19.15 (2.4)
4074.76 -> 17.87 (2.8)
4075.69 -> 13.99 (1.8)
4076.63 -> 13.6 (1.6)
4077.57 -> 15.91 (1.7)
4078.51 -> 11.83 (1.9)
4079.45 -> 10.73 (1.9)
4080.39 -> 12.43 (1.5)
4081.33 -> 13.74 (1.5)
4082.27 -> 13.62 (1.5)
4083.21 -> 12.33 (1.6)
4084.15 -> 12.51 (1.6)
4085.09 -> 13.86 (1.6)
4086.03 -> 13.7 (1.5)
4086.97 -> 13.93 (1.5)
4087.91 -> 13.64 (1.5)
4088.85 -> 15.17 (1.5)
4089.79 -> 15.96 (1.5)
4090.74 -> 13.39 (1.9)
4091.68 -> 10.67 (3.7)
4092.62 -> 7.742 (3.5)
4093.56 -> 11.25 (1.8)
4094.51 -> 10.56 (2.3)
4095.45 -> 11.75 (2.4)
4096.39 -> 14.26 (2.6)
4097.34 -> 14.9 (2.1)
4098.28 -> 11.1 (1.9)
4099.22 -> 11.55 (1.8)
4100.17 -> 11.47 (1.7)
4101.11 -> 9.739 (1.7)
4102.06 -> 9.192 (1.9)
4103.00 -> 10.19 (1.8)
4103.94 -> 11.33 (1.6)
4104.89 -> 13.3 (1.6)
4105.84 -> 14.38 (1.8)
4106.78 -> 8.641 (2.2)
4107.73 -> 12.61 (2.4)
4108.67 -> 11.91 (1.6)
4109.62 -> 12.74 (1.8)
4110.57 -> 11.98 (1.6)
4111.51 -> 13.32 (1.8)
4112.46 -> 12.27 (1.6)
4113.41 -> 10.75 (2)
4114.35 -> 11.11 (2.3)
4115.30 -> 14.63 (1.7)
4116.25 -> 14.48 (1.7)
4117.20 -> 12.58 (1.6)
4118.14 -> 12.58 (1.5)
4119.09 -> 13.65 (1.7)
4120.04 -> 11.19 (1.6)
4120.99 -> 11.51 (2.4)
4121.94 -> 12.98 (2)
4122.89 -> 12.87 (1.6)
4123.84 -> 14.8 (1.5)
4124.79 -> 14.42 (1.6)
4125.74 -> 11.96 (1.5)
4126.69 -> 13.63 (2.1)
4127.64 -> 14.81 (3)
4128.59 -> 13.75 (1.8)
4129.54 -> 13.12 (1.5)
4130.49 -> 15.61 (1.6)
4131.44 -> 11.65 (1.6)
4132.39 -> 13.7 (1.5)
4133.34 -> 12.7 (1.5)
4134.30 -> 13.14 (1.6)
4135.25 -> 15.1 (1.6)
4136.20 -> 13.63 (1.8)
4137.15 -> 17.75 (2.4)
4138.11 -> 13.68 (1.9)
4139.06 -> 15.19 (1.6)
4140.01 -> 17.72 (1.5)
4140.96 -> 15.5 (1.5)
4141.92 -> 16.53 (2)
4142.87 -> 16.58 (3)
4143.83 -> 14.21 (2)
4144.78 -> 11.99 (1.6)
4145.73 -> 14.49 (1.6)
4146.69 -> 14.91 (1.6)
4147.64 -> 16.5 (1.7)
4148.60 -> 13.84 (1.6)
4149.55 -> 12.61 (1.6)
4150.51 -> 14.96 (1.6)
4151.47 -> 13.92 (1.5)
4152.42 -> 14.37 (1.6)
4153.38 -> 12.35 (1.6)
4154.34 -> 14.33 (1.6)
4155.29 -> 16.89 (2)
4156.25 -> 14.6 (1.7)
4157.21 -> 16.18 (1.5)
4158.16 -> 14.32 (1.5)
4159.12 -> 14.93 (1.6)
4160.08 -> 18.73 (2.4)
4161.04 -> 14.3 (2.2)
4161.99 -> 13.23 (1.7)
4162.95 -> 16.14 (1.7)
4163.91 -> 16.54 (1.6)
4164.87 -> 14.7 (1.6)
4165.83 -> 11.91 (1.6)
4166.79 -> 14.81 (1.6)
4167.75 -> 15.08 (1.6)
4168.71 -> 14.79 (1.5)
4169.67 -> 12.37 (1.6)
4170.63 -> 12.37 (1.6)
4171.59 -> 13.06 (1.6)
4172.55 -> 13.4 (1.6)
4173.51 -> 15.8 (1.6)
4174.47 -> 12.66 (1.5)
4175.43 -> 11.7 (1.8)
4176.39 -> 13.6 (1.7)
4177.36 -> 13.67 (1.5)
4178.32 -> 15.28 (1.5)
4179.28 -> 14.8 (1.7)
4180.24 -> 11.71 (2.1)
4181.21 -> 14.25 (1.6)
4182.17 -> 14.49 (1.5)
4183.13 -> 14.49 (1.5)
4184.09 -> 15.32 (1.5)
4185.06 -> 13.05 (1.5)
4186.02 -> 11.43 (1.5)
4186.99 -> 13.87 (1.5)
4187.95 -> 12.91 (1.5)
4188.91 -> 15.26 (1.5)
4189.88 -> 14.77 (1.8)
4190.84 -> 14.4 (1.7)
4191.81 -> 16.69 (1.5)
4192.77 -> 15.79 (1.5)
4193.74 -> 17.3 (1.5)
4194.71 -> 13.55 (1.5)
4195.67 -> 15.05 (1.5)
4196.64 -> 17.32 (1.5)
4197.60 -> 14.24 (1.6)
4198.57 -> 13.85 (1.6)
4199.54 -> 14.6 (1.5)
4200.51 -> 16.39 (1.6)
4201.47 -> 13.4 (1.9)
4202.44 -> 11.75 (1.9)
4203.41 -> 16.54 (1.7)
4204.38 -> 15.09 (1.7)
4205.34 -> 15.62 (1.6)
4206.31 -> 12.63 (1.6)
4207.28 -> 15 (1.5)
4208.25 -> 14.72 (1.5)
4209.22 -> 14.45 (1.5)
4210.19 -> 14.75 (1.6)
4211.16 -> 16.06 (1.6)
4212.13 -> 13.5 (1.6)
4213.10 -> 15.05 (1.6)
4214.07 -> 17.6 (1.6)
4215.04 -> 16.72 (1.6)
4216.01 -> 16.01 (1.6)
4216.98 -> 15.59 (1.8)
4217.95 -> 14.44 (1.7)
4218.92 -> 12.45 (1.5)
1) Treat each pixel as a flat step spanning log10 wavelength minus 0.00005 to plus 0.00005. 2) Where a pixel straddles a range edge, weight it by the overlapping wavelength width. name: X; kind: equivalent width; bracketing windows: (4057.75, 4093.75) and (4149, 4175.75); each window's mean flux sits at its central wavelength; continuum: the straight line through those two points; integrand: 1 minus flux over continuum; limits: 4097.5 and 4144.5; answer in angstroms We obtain 3.1 angstroms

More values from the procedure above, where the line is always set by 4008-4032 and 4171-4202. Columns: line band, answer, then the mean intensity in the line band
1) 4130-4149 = -0.3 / 14.7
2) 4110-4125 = 1.9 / 12.8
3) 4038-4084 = 2.4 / 14.1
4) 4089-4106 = 3.3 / 11.8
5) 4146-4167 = -0.5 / 14.8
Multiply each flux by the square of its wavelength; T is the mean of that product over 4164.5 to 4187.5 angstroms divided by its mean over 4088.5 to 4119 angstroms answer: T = 1.2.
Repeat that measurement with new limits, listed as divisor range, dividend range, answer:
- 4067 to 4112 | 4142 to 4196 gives 1.16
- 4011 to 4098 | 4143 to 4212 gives 1.08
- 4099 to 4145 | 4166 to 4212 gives 1.12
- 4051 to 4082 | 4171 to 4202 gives 1.07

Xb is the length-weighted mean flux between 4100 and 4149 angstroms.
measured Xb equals 13.3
